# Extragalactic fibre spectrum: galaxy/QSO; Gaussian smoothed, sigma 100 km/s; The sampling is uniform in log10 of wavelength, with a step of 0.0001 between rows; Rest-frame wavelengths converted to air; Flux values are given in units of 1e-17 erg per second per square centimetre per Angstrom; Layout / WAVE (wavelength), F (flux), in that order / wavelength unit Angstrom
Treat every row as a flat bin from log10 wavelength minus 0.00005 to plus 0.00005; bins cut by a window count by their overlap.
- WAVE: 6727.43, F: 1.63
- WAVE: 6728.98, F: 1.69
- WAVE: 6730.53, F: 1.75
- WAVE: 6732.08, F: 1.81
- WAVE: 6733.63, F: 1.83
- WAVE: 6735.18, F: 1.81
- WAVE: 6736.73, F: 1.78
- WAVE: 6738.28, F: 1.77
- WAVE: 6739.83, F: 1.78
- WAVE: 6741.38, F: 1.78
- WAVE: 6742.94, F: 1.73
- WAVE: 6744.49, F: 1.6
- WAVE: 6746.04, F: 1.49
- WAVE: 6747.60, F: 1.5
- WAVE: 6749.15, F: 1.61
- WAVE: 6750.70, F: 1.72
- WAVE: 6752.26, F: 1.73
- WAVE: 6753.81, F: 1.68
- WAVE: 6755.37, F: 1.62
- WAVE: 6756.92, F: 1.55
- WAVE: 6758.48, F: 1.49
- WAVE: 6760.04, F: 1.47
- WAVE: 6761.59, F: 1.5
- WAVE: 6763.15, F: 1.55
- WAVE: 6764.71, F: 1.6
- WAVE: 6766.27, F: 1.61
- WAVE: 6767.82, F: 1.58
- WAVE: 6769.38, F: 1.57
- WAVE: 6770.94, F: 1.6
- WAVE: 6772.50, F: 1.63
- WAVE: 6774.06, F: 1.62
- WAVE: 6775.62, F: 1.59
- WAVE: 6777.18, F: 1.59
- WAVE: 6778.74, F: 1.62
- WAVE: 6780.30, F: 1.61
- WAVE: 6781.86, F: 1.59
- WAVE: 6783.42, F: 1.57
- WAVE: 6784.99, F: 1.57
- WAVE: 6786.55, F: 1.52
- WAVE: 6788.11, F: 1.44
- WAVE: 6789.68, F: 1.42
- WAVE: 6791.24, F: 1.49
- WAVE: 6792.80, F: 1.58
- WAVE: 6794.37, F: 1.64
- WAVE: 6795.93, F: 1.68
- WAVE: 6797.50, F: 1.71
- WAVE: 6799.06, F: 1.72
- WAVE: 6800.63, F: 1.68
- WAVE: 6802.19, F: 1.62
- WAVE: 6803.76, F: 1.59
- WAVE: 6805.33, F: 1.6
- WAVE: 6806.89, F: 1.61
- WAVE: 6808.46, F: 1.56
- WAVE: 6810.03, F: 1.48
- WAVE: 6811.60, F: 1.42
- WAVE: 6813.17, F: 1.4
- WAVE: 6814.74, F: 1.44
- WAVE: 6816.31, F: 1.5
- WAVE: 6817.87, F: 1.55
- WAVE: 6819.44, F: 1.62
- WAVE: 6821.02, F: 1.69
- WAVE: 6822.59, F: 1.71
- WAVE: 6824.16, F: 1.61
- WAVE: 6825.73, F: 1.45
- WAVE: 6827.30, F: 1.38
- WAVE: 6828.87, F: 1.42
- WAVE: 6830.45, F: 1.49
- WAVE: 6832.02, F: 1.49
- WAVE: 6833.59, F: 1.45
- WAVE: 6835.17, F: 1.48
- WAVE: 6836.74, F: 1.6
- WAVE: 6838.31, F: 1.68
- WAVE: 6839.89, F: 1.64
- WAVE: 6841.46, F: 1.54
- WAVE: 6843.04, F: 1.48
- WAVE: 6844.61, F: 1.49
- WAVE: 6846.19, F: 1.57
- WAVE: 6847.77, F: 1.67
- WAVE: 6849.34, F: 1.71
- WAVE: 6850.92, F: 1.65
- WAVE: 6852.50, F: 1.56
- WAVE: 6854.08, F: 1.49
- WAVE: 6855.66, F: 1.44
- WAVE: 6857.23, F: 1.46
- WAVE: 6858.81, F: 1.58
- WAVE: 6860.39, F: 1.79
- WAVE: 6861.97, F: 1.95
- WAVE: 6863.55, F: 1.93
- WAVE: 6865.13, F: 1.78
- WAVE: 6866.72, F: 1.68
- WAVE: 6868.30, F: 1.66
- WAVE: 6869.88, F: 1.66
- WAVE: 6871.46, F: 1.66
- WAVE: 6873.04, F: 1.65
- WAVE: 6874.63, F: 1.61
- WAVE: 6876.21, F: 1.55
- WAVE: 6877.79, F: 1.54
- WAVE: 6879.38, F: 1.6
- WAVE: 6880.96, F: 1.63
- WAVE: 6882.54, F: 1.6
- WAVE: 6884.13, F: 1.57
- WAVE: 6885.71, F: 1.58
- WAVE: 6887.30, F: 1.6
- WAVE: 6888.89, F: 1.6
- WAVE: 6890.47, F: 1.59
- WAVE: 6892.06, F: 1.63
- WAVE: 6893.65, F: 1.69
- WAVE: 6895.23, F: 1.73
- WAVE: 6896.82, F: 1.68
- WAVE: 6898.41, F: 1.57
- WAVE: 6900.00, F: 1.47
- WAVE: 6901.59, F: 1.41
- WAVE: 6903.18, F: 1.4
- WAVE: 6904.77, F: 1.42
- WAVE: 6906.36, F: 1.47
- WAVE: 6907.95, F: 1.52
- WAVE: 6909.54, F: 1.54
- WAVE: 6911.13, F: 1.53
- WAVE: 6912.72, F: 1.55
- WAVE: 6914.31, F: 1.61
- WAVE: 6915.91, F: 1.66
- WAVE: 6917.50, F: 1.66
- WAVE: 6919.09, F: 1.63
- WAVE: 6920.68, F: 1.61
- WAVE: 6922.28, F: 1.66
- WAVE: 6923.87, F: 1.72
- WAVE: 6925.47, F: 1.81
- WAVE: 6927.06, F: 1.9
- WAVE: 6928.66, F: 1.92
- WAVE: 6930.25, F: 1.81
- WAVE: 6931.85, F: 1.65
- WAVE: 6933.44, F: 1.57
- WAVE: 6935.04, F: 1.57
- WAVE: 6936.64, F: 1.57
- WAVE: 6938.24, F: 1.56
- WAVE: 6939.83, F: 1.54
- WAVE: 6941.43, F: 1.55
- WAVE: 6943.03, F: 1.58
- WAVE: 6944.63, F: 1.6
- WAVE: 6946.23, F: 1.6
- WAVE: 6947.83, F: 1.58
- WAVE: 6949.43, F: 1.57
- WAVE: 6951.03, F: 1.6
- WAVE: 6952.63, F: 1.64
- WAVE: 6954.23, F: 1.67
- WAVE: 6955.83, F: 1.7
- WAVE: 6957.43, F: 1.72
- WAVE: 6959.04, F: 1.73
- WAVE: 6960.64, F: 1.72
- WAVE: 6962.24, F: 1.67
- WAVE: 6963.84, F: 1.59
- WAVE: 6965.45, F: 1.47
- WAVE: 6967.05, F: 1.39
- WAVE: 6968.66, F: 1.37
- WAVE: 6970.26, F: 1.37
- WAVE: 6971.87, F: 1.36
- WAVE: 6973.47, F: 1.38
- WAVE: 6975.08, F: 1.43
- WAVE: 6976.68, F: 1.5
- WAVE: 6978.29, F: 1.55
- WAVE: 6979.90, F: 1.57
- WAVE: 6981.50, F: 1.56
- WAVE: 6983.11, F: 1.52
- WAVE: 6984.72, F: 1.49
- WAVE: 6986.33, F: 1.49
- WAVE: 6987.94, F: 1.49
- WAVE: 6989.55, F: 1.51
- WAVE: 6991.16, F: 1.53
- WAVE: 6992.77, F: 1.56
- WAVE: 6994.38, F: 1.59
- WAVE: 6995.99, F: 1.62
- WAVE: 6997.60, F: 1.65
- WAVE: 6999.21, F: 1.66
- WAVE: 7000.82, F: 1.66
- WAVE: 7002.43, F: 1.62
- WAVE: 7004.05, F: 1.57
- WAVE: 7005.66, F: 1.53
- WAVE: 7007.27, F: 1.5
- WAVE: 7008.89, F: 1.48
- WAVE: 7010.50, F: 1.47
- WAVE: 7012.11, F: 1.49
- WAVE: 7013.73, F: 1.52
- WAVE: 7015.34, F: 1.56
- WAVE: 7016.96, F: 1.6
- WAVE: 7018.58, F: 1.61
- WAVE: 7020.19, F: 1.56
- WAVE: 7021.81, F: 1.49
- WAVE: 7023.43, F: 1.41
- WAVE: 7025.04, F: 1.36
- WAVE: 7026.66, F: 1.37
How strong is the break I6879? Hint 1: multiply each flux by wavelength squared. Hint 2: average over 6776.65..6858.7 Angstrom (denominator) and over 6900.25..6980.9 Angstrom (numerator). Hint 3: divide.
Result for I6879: 1.1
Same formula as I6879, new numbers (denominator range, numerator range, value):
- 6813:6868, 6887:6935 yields 1.04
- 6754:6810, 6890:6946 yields 1.06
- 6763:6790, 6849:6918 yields 1.05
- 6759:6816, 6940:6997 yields 1.04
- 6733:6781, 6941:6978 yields 1.01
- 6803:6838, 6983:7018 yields 1.07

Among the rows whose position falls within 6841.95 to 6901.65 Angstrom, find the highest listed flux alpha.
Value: 1.95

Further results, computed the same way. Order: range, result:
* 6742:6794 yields 1.73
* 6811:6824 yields 1.71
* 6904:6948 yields 1.92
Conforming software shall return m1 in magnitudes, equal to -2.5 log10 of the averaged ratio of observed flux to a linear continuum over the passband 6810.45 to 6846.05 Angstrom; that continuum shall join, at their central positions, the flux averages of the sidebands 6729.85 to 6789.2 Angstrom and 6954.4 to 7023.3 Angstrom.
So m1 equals 0.05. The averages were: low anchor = 1.63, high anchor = 1.54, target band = 1.52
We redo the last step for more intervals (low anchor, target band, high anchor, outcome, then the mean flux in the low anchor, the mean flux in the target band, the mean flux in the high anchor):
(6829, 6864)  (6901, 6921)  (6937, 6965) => 0.05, 1.59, 1.54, 1.62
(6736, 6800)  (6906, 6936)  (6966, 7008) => -0.07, 1.61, 1.65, 1.52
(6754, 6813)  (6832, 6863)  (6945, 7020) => -0.02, 1.57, 1.59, 1.55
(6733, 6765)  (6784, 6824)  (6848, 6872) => 0.06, 1.65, 1.57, 1.67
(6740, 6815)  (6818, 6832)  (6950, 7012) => 0.02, 1.59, 1.54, 1.55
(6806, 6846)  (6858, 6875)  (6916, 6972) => -0.11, 1.53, 1.72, 1.62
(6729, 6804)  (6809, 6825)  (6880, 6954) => 0.05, 1.63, 1.54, 1.61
